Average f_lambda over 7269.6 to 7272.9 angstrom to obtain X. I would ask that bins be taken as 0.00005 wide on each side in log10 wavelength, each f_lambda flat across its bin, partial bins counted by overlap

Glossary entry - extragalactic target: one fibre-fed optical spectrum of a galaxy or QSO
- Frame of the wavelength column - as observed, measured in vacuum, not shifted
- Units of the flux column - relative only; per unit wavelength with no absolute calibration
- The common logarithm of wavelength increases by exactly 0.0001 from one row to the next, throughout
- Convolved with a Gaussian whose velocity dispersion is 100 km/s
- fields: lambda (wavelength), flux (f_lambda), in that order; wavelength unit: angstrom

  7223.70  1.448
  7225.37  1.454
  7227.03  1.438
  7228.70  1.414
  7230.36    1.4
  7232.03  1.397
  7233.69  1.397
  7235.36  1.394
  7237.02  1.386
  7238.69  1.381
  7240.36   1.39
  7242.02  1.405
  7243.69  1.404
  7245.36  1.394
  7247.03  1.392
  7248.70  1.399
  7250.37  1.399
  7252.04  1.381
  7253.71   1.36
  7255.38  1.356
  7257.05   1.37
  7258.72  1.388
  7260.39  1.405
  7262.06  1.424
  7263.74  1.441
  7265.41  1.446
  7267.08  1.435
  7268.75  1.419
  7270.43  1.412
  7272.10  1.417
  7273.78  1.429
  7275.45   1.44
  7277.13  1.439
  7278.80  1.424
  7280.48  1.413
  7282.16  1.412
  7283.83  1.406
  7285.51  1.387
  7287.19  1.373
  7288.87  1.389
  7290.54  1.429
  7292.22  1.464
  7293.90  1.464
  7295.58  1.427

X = 1.42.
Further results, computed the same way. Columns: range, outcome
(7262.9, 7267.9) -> 1.44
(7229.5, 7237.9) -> 1.4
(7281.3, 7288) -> 1.39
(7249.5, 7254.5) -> 1.38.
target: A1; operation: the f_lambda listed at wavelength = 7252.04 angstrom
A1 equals 1.381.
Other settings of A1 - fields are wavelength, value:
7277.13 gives 1.439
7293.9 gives 1.464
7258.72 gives 1.388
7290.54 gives 1.429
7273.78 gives 1.429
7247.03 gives 1.392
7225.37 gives 1.454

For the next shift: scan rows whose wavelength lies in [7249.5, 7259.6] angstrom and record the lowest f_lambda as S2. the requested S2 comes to 1.356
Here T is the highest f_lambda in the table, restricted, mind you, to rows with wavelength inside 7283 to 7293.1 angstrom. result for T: 1.464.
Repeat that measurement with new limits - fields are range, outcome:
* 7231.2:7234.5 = 1.397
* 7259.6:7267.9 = 1.446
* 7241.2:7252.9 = 1.405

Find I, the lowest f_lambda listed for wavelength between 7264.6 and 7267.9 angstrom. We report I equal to 1.435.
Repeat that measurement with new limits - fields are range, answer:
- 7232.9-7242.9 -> 1.381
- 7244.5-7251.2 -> 1.392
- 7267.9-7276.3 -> 1.412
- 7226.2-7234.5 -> 1.397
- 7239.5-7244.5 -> 1.39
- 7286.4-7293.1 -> 1.373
